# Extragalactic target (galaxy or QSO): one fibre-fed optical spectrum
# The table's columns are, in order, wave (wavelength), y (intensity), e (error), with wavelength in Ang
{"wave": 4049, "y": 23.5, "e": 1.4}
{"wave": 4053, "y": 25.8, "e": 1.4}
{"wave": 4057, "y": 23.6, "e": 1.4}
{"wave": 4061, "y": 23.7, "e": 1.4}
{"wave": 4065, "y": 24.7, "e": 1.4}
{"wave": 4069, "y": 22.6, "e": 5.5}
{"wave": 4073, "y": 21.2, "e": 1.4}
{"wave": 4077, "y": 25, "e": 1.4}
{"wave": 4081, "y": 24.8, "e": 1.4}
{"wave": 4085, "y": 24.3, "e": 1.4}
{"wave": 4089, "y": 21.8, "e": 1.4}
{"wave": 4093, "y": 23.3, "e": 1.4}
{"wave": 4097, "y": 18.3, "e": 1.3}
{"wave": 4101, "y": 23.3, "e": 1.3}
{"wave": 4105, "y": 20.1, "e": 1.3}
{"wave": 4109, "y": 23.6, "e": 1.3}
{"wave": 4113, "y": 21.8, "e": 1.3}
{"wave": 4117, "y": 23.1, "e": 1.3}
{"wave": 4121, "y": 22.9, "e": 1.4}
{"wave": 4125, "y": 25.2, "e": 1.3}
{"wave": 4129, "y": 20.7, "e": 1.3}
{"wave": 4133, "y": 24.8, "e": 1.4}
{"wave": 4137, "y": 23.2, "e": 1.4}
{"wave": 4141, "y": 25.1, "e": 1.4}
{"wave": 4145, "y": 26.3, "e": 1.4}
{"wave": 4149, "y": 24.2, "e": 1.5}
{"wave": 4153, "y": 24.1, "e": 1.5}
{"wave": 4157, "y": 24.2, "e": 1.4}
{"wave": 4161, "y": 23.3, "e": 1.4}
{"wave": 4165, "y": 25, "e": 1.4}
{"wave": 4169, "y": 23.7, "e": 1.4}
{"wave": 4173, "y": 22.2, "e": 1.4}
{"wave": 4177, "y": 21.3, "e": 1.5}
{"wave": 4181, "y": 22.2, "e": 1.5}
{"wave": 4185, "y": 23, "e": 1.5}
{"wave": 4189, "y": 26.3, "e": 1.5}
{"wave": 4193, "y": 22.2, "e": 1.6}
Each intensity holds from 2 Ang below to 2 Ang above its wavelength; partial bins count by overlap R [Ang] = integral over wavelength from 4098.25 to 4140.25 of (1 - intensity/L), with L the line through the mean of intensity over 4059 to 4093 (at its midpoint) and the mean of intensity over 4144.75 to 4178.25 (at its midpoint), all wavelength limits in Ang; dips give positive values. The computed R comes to 1.4 Ang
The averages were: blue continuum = 23.5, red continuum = 23.7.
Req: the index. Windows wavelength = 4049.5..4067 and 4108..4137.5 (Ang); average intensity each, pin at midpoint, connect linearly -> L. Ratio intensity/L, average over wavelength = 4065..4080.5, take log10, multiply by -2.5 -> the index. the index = 0.03 mag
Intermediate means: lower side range 24.4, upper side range 23.1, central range 23.3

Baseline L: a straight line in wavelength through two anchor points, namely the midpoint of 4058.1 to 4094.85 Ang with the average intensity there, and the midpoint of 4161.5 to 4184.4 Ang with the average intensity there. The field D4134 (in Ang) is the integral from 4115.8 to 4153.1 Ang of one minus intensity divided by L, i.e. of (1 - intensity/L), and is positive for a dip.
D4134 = -1.3 Ang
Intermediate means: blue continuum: 23.5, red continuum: 22.9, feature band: 24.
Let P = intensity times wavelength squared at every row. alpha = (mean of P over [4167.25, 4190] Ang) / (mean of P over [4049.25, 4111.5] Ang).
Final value 1.04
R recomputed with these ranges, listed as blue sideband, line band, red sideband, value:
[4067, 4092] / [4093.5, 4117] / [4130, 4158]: 2.0 Ang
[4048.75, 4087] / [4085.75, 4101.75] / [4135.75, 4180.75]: 1.4 Ang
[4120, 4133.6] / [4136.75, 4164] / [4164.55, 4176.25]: -1.4 Ang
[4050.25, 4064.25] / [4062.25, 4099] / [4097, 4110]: 0.1 Ang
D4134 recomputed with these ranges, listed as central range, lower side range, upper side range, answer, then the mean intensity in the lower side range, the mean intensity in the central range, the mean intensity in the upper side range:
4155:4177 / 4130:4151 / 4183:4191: 1.0 Ang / 24.5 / 23.5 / 24.6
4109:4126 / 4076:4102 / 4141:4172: 0.2 Ang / 22.9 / 23.2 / 24.4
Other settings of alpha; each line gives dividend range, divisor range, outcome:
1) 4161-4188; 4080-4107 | 1.08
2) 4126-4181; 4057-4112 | 1.07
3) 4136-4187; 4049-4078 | 1.05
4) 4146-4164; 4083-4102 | 1.12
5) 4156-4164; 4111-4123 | 1.08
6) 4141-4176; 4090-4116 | 1.14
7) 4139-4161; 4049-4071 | 1.07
